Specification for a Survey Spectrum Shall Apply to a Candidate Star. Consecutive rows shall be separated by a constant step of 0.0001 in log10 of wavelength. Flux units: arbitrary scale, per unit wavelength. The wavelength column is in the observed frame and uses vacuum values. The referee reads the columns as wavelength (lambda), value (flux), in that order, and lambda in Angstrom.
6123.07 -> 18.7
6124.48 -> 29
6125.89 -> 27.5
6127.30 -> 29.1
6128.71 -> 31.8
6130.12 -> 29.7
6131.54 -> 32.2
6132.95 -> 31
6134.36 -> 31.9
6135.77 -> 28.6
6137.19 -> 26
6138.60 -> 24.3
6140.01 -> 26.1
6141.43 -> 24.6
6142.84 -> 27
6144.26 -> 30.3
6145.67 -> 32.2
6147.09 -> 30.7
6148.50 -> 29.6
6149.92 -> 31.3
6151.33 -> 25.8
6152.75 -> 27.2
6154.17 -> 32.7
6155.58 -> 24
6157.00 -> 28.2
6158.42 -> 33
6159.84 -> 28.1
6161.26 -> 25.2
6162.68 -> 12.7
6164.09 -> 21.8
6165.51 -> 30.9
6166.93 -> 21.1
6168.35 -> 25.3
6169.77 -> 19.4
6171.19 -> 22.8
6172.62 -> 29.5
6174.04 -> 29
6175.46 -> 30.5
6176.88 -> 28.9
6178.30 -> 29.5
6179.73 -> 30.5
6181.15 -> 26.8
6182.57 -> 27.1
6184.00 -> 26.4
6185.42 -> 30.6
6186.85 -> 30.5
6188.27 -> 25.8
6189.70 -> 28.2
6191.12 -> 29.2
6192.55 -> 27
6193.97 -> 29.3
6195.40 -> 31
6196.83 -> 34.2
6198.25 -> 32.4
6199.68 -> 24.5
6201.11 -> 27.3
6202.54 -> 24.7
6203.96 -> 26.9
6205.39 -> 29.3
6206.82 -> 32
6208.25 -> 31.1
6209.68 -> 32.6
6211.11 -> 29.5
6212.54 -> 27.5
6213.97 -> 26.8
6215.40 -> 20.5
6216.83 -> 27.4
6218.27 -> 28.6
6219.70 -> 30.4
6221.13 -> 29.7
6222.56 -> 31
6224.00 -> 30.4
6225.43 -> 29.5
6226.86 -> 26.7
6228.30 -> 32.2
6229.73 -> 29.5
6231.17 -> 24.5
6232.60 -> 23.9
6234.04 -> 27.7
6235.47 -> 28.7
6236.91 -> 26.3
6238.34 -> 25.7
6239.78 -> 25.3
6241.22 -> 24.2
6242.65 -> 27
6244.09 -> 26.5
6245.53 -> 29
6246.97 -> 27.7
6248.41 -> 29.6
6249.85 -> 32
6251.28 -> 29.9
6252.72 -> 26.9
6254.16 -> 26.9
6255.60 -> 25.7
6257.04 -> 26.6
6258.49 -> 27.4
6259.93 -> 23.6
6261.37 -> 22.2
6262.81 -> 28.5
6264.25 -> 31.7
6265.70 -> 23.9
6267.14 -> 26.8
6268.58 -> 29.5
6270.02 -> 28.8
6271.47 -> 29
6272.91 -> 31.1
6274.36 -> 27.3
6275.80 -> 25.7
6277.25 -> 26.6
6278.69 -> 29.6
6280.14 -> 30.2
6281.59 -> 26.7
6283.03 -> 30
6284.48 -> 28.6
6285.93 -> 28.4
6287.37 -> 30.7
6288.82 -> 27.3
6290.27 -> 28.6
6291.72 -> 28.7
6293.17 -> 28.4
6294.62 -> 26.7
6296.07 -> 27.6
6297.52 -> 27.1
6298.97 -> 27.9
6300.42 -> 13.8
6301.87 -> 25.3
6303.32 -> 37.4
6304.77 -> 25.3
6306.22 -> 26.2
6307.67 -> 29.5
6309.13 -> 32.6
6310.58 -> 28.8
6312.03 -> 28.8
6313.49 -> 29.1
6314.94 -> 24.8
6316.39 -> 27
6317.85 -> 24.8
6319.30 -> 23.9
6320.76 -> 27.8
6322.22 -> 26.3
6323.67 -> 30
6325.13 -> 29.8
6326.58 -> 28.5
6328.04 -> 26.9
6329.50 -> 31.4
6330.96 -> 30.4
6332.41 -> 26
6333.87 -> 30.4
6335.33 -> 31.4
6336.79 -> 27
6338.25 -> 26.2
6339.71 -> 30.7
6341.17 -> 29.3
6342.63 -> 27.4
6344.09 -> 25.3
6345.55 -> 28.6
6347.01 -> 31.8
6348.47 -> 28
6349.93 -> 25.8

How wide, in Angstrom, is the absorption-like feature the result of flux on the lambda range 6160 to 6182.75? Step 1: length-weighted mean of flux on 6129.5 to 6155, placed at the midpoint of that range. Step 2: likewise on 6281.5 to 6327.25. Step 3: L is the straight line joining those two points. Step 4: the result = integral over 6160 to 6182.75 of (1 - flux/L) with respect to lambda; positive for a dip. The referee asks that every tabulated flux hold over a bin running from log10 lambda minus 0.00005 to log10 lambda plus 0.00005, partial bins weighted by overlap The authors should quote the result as 2.4 Angstrom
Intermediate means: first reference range 28.9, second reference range 27.7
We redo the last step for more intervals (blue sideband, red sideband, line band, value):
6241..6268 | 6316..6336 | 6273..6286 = -0.3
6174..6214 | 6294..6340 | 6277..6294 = -0.4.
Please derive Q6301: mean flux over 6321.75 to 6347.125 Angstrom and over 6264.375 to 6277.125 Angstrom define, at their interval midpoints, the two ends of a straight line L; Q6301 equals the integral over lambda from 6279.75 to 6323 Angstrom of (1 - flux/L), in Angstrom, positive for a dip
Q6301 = 1.04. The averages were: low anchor 27.9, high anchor 28.7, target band 27.6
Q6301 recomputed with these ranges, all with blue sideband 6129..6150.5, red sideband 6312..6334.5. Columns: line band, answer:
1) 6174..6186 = 0.0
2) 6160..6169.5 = 1.9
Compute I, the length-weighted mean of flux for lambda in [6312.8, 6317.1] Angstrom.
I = 27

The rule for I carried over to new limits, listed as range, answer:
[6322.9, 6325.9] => 29.9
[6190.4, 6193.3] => 28.2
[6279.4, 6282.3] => 28.4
